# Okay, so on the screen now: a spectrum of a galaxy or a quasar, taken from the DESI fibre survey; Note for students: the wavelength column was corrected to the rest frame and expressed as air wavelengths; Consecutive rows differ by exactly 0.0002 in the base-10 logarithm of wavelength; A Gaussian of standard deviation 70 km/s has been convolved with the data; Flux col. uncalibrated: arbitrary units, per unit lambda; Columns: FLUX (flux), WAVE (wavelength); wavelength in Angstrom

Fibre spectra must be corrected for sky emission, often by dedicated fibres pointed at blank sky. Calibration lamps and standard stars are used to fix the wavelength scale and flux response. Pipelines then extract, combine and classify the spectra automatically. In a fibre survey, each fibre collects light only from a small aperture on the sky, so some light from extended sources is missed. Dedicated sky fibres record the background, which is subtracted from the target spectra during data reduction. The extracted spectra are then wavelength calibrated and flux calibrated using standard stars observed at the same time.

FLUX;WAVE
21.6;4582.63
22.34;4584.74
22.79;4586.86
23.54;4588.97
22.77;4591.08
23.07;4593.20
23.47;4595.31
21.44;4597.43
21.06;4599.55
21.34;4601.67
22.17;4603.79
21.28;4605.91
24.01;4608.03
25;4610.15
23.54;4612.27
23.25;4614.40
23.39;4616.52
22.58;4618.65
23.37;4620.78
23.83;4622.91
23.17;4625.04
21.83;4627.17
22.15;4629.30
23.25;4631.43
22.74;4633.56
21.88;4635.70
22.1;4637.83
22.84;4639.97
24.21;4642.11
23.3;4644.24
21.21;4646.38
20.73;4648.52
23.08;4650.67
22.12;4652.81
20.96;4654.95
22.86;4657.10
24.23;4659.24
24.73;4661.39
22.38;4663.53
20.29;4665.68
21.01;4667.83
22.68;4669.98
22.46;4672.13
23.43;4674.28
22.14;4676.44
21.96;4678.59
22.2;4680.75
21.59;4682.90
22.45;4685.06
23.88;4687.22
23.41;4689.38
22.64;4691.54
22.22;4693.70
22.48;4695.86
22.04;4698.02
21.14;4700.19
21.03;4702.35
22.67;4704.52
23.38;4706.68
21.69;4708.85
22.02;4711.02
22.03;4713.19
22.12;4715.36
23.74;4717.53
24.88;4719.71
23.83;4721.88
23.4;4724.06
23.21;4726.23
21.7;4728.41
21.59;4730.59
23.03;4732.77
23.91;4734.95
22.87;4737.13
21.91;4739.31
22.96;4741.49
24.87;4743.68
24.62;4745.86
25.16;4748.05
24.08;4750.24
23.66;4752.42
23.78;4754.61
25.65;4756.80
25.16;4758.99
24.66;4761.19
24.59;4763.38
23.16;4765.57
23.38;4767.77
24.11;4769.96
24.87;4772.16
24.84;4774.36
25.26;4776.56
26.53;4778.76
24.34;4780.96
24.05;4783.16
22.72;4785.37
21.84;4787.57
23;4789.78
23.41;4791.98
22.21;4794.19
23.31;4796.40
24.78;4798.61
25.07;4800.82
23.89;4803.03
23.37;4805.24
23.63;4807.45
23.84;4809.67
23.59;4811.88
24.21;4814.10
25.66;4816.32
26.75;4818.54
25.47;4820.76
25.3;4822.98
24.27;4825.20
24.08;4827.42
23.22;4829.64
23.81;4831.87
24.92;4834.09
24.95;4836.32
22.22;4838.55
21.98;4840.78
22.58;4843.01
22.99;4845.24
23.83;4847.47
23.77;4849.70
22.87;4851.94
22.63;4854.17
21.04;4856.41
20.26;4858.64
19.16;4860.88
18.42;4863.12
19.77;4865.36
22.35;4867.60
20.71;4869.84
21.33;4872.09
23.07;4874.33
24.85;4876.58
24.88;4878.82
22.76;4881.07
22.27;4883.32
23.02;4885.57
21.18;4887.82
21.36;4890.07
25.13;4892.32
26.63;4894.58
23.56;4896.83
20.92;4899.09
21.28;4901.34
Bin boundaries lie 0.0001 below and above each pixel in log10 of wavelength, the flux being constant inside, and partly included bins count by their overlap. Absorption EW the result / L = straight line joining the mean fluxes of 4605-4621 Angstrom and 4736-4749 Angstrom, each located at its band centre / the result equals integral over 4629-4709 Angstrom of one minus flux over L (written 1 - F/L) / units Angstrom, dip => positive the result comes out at 3.7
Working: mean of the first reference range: 23.3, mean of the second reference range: 23.7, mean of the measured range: 22.4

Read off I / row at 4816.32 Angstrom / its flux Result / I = 25.66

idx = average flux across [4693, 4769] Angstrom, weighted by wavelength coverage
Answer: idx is 23.2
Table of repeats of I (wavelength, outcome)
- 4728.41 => 21.7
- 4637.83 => 22.1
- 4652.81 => 22.12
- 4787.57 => 21.84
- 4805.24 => 23.37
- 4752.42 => 23.66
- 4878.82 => 24.88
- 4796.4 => 23.31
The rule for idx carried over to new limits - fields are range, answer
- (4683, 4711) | 22.4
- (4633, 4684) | 22.4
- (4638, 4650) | 22.4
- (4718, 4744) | 23.1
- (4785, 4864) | 23.3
